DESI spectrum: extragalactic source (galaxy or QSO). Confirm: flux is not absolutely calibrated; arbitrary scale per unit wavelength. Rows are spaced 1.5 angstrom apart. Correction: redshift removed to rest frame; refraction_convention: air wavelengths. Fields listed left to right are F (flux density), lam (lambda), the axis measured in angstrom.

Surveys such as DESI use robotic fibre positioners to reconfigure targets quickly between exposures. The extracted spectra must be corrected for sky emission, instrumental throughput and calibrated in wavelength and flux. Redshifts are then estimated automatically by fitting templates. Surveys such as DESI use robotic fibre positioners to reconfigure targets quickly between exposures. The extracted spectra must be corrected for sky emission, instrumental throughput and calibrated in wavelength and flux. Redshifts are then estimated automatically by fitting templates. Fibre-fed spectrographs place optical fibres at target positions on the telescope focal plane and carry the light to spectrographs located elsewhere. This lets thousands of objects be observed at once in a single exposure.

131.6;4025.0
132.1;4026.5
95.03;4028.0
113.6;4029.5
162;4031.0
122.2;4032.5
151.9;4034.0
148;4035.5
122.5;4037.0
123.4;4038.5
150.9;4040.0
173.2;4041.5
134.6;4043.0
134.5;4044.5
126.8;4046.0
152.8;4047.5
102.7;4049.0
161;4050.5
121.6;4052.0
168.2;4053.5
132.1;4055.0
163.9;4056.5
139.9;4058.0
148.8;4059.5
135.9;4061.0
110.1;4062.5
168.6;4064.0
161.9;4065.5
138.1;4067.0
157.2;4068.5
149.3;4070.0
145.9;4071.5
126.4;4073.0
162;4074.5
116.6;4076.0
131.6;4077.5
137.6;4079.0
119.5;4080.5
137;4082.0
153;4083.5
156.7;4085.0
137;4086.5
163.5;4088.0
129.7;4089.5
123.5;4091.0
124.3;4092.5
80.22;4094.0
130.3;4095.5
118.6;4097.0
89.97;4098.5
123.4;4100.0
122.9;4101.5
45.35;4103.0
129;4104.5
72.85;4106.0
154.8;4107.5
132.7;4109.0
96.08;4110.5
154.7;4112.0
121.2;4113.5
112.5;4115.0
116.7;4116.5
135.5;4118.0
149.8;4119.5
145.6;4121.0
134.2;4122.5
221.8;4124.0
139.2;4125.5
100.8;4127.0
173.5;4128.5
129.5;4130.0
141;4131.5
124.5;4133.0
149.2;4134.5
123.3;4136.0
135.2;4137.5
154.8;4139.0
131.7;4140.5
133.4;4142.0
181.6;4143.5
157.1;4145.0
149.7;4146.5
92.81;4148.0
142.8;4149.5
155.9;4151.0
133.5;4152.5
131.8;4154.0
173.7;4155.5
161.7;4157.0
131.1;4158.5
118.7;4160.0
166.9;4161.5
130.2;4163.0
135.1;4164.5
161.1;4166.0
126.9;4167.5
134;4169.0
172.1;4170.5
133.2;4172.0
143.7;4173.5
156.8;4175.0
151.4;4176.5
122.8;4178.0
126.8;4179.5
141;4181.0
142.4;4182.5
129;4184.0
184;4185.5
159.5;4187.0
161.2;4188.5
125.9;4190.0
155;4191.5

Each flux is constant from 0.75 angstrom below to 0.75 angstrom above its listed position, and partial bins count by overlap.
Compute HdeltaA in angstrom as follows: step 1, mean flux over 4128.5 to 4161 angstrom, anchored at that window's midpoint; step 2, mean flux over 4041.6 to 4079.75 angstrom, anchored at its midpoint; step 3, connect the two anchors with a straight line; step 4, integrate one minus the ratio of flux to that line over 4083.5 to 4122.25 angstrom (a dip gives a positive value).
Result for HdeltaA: 4.98 angstrom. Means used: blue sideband 142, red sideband 142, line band 123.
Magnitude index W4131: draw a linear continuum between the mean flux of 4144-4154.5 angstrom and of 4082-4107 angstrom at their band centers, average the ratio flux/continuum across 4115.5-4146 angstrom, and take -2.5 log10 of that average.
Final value -0.09 mag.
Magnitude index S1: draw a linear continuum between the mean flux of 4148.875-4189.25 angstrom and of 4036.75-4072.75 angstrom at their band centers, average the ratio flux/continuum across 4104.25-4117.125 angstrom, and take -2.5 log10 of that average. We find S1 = 0.190 mag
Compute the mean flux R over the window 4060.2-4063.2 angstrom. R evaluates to 124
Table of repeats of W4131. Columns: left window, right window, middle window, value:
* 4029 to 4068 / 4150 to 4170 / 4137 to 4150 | 0.007 mag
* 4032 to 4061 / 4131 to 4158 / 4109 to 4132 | 0.035 mag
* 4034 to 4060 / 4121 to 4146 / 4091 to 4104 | 0.333 mag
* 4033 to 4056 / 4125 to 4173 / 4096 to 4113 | 0.239 mag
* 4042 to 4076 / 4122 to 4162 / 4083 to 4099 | 0.120 mag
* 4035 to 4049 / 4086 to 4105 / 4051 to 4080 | -0.113 mag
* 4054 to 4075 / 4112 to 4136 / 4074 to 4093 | 0.047 mag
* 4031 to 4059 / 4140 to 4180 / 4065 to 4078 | -0.011 mag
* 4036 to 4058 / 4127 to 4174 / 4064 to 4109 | 0.093 mag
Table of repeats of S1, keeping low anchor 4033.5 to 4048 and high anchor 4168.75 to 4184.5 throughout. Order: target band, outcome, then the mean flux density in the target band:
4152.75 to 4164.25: -0.02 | 144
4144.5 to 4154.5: 0.03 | 137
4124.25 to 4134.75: 0.01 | 140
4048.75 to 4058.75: -0.01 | 143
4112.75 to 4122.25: 0.09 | 130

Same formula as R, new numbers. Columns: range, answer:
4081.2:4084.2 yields 144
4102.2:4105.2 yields 87.1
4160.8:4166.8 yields 148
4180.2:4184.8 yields 138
